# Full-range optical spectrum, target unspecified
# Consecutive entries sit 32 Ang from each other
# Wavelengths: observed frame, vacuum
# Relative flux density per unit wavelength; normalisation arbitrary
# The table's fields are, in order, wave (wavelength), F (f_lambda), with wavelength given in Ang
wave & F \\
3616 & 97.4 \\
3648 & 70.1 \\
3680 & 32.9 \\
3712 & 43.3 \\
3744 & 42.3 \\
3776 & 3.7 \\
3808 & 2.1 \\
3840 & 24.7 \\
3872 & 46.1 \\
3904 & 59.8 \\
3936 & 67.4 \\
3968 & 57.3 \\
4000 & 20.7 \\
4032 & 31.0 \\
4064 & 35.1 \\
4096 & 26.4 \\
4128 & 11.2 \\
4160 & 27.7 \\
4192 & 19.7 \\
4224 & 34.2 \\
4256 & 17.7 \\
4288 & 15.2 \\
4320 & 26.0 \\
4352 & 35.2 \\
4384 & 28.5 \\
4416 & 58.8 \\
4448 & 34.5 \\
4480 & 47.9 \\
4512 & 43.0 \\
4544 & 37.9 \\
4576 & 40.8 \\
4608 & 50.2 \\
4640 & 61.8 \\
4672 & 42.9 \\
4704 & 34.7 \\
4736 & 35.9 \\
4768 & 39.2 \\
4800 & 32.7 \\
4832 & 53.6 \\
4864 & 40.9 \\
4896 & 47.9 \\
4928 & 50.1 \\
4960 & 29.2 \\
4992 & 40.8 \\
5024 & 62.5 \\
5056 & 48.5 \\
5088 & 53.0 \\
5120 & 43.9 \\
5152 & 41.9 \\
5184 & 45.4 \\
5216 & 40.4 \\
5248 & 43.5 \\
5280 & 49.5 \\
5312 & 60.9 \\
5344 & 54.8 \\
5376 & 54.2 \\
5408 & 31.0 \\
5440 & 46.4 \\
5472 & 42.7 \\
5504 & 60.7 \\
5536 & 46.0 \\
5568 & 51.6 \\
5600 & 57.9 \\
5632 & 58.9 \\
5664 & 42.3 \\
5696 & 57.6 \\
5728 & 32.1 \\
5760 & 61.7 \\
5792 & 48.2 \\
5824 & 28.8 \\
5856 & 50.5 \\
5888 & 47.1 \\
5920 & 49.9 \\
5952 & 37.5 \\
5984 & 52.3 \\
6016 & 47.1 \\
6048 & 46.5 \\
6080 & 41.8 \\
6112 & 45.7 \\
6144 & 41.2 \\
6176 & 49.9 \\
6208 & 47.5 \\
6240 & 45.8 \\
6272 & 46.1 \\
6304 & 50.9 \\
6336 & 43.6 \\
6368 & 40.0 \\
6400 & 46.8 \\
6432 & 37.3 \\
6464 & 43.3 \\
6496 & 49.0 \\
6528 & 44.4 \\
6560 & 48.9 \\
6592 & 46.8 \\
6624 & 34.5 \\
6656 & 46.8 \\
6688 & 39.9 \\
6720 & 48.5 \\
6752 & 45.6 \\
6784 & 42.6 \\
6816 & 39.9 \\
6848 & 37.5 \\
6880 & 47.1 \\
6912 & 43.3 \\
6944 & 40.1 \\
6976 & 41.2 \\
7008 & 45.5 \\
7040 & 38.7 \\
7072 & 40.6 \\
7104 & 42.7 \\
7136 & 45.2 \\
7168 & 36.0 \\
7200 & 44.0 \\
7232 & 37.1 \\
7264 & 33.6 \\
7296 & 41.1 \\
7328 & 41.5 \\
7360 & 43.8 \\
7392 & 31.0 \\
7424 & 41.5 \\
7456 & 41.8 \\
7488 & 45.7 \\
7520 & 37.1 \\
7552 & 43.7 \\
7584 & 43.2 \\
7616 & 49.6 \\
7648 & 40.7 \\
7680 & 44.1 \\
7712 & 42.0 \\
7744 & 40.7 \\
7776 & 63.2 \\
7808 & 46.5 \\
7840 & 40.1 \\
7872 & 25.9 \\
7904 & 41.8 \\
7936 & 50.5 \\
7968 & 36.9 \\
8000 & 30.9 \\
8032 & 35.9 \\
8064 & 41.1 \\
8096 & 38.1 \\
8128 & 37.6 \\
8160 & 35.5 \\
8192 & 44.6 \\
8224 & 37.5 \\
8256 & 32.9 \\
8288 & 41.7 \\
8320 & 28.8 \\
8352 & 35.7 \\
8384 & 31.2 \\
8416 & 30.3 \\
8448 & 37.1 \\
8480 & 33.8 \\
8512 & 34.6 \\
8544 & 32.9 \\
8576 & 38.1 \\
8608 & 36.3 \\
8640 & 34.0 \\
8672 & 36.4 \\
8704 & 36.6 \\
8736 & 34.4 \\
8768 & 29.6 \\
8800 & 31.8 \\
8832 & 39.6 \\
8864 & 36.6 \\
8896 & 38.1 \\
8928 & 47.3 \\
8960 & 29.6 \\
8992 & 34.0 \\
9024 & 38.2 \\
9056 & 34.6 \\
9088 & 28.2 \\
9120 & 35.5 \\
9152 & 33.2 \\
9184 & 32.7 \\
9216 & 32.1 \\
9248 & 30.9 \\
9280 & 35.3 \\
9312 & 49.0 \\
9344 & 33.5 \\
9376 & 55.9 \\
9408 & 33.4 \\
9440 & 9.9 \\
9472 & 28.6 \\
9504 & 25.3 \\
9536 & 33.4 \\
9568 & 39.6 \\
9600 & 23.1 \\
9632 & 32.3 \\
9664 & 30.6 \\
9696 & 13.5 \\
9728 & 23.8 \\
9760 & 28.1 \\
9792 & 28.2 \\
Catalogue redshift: 0.18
